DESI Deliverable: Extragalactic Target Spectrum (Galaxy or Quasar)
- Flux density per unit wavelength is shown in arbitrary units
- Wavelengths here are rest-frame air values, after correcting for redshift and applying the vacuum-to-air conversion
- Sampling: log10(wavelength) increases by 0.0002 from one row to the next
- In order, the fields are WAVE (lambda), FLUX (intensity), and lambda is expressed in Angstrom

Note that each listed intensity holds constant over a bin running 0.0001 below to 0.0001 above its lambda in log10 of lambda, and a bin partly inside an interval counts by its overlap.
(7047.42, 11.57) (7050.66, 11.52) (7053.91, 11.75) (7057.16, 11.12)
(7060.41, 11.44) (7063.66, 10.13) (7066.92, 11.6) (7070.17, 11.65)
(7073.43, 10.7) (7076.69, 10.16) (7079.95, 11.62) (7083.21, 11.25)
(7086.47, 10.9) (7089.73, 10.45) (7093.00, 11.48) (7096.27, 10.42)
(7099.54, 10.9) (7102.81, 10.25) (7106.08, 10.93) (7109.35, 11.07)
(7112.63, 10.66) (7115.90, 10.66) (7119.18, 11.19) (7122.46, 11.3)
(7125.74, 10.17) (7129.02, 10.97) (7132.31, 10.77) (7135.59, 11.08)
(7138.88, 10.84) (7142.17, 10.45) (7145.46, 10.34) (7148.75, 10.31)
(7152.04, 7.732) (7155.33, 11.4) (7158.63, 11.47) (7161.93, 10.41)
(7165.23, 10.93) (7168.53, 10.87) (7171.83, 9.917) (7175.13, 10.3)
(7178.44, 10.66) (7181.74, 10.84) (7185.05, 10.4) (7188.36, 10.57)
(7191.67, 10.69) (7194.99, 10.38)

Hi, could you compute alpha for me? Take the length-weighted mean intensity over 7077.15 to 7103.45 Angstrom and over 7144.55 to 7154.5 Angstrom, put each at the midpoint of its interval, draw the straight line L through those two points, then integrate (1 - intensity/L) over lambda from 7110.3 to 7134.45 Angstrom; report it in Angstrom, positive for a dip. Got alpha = -1.6 Angstrom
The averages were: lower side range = 10.9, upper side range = 9.56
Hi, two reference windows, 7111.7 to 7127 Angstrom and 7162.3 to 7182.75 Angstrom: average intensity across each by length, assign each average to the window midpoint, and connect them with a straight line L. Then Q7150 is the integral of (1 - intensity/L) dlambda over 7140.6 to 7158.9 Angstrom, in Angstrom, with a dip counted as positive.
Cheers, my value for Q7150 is 0.8 Angstrom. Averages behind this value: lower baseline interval 10.8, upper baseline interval 10.6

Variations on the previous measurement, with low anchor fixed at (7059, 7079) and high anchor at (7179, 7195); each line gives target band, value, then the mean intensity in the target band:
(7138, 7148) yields 0.2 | 10.5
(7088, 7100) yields 0.1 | 10.8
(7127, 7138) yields -0.1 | 10.9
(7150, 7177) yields 0.7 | 10.4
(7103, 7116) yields 0.1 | 10.8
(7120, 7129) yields 0.0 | 10.8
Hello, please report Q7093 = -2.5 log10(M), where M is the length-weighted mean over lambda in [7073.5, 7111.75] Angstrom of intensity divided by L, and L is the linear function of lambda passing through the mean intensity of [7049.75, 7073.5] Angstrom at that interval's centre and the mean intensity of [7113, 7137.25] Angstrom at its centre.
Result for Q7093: 0.02 mag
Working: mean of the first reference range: 11.3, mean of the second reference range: 10.9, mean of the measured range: 10.8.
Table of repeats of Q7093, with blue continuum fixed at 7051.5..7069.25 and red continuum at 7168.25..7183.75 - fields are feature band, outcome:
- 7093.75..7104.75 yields 0.038 mag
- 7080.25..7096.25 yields 0.005 mag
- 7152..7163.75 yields 0.000 mag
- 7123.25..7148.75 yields 0.009 mag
